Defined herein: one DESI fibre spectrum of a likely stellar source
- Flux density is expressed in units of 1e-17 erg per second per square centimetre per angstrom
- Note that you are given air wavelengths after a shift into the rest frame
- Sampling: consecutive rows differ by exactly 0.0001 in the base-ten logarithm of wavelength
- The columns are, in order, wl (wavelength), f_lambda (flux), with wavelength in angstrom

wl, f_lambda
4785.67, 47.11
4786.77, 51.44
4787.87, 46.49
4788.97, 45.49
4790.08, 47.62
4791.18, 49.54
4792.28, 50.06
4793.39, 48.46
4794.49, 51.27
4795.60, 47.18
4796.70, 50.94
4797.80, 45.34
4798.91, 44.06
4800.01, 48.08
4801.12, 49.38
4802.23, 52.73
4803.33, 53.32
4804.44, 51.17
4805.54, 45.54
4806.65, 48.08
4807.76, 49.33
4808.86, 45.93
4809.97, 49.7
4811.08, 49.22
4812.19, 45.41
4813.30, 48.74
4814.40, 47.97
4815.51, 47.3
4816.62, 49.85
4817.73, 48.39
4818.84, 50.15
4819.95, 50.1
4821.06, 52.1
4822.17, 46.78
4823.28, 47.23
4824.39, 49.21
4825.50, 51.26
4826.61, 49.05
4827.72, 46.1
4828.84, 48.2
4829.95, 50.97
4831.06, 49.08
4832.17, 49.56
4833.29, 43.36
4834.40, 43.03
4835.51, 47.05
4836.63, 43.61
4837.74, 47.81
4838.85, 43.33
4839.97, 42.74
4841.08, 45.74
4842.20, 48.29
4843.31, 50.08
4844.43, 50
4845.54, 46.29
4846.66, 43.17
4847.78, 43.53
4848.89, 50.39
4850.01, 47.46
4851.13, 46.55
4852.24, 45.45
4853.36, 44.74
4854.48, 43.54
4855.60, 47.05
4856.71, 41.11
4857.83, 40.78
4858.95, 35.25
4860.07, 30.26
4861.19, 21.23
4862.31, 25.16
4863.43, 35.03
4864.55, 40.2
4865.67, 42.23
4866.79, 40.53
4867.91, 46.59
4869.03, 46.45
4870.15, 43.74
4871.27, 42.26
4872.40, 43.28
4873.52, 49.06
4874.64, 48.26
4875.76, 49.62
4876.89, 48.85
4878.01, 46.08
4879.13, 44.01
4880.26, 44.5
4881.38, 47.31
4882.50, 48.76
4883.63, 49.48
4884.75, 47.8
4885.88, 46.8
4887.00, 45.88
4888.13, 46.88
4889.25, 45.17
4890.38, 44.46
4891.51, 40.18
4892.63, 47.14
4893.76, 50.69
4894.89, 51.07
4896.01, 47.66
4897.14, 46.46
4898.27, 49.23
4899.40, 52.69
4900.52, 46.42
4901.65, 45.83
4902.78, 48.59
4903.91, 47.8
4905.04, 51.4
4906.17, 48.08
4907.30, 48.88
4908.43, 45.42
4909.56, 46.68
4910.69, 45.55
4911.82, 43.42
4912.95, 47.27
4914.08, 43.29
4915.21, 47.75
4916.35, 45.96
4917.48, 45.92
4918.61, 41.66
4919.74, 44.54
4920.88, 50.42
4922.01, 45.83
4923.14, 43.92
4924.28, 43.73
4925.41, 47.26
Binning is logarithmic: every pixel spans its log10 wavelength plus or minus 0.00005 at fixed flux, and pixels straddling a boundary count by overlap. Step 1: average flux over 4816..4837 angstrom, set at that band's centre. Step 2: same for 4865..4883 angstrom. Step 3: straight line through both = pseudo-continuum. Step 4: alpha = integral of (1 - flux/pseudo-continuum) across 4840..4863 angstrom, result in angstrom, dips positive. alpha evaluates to 2.28 angstrom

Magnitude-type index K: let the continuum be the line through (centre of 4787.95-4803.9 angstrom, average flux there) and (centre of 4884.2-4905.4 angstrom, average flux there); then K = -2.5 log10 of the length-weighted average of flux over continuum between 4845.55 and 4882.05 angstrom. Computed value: 0.12 mag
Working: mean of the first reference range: 48.7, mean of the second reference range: 47.4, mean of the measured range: 42.7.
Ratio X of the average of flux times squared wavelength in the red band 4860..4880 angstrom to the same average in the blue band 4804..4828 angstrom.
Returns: 0.88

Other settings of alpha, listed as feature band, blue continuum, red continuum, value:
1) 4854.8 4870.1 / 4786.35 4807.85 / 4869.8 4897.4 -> 2.93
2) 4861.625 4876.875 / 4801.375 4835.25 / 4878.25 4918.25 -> 1.60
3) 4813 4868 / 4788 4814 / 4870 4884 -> 3.14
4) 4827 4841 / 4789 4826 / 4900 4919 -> 0.56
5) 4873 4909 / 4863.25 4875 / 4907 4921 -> -2.33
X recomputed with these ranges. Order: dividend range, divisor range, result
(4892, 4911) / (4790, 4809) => 1.03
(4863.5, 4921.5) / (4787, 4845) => 0.99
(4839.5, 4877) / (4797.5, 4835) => 0.90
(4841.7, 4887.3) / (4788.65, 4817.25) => 0.93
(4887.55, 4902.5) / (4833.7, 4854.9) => 1.05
